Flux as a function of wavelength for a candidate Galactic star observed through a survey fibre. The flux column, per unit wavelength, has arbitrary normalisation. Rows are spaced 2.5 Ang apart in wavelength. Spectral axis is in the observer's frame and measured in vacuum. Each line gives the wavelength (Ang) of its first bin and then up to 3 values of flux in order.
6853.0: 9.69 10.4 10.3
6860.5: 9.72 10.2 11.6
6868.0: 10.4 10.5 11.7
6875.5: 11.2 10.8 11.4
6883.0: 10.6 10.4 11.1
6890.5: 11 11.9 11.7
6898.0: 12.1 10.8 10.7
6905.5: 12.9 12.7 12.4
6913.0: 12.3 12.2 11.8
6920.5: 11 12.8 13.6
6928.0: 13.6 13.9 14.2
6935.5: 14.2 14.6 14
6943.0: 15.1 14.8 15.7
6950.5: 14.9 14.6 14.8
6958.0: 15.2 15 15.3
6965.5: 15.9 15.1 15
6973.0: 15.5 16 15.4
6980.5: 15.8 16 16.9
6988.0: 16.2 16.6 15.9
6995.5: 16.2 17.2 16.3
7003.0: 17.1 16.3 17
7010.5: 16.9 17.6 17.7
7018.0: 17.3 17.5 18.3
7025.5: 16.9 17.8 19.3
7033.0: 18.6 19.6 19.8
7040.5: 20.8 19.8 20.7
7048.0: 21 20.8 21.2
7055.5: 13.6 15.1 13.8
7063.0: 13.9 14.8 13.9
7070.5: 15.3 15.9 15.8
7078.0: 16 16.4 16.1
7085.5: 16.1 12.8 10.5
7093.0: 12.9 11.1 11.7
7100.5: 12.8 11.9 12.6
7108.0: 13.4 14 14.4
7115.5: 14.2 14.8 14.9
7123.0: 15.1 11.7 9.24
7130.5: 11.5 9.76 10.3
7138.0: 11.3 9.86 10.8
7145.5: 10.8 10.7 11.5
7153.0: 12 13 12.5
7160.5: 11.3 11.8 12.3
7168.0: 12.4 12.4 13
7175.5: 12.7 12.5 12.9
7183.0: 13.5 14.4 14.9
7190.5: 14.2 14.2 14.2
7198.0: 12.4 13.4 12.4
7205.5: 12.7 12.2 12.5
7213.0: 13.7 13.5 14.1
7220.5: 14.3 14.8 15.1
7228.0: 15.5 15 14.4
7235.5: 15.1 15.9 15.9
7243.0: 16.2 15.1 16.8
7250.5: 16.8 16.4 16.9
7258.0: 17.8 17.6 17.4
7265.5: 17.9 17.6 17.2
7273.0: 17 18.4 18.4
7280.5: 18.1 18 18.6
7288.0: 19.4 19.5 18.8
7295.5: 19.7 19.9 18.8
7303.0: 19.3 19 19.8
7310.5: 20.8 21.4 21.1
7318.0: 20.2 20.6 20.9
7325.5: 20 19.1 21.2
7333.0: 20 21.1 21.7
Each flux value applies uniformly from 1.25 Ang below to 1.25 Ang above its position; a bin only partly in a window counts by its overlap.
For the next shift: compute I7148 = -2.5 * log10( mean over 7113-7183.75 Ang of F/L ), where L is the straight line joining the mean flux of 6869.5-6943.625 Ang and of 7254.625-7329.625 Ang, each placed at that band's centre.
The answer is 0.33 mag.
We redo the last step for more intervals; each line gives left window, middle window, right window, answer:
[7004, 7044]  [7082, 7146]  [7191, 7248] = 0.30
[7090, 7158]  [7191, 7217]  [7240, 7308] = 0.16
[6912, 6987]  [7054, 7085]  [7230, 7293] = 0.03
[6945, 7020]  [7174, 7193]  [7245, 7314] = 0.28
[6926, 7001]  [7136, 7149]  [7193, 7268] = 0.38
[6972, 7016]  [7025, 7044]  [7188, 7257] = -0.19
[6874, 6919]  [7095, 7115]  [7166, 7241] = 0.02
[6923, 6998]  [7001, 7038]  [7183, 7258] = -0.18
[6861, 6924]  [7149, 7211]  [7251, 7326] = 0.29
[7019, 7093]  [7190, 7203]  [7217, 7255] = 0.17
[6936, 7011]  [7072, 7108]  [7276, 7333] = 0.24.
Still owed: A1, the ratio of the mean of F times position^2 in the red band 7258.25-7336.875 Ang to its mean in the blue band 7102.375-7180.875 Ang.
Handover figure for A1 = 1.64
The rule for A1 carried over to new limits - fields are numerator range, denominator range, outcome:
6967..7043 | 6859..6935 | 1.51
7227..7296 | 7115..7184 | 1.47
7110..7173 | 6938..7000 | 0.82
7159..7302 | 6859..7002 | 1.24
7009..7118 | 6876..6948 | 1.34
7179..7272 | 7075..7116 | 1.14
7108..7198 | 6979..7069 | 0.75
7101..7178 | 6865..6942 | 1.08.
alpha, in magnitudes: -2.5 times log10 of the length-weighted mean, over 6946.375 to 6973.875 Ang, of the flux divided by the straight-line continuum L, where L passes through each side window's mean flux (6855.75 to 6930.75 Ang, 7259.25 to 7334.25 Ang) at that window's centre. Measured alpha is -0.18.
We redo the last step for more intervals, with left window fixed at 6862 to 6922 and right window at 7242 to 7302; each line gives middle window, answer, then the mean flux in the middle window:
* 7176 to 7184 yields 0.25 mag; 12.9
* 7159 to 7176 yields 0.30 mag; 12.3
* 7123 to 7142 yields 0.39 mag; 10.8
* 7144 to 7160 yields 0.33 mag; 11.7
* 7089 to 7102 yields 0.25 mag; 11.8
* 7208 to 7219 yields 0.26 mag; 13.3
